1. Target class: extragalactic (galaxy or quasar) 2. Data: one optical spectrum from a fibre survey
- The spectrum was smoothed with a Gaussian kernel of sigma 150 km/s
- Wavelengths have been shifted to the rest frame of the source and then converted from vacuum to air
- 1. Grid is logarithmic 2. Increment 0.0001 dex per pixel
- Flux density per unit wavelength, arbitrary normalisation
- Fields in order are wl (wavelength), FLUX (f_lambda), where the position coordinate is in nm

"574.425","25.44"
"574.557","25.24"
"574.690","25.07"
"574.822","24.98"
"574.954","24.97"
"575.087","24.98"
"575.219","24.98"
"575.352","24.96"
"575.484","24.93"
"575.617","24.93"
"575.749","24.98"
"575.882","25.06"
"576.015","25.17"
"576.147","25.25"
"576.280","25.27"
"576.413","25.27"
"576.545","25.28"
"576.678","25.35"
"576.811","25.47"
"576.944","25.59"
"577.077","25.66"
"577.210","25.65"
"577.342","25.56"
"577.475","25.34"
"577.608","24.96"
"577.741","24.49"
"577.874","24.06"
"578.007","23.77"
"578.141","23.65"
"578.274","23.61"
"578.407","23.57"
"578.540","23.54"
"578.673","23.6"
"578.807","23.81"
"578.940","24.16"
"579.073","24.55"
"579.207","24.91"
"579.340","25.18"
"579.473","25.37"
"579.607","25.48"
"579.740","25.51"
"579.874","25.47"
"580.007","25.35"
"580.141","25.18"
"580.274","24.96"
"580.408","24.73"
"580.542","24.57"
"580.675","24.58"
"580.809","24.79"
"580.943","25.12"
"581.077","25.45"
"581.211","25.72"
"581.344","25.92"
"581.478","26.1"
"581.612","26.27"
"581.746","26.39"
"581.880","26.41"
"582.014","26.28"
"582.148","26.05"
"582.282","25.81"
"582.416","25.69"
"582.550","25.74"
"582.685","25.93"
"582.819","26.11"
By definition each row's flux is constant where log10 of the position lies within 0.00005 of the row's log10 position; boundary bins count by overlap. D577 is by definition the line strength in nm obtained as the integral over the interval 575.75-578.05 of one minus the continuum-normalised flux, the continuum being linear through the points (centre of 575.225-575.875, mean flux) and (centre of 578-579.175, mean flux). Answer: -0.07 nm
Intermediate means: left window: 24.9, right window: 23.8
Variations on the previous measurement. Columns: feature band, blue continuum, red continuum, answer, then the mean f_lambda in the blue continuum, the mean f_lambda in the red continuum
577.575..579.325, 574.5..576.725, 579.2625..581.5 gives 0.08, 25.1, 25.3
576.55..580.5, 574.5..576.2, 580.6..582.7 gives 0.10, 25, 25.8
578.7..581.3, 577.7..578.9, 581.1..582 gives 0.00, 23.8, 26.1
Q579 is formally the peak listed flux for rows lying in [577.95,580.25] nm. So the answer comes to 25.51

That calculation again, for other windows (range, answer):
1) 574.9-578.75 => 25.66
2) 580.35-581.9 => 26.41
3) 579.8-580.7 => 25.47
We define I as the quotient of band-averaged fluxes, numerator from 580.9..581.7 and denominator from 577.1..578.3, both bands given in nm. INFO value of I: 1.05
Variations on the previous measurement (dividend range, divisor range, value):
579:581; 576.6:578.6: 1.01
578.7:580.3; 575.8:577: 0.99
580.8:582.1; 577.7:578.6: 1.09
